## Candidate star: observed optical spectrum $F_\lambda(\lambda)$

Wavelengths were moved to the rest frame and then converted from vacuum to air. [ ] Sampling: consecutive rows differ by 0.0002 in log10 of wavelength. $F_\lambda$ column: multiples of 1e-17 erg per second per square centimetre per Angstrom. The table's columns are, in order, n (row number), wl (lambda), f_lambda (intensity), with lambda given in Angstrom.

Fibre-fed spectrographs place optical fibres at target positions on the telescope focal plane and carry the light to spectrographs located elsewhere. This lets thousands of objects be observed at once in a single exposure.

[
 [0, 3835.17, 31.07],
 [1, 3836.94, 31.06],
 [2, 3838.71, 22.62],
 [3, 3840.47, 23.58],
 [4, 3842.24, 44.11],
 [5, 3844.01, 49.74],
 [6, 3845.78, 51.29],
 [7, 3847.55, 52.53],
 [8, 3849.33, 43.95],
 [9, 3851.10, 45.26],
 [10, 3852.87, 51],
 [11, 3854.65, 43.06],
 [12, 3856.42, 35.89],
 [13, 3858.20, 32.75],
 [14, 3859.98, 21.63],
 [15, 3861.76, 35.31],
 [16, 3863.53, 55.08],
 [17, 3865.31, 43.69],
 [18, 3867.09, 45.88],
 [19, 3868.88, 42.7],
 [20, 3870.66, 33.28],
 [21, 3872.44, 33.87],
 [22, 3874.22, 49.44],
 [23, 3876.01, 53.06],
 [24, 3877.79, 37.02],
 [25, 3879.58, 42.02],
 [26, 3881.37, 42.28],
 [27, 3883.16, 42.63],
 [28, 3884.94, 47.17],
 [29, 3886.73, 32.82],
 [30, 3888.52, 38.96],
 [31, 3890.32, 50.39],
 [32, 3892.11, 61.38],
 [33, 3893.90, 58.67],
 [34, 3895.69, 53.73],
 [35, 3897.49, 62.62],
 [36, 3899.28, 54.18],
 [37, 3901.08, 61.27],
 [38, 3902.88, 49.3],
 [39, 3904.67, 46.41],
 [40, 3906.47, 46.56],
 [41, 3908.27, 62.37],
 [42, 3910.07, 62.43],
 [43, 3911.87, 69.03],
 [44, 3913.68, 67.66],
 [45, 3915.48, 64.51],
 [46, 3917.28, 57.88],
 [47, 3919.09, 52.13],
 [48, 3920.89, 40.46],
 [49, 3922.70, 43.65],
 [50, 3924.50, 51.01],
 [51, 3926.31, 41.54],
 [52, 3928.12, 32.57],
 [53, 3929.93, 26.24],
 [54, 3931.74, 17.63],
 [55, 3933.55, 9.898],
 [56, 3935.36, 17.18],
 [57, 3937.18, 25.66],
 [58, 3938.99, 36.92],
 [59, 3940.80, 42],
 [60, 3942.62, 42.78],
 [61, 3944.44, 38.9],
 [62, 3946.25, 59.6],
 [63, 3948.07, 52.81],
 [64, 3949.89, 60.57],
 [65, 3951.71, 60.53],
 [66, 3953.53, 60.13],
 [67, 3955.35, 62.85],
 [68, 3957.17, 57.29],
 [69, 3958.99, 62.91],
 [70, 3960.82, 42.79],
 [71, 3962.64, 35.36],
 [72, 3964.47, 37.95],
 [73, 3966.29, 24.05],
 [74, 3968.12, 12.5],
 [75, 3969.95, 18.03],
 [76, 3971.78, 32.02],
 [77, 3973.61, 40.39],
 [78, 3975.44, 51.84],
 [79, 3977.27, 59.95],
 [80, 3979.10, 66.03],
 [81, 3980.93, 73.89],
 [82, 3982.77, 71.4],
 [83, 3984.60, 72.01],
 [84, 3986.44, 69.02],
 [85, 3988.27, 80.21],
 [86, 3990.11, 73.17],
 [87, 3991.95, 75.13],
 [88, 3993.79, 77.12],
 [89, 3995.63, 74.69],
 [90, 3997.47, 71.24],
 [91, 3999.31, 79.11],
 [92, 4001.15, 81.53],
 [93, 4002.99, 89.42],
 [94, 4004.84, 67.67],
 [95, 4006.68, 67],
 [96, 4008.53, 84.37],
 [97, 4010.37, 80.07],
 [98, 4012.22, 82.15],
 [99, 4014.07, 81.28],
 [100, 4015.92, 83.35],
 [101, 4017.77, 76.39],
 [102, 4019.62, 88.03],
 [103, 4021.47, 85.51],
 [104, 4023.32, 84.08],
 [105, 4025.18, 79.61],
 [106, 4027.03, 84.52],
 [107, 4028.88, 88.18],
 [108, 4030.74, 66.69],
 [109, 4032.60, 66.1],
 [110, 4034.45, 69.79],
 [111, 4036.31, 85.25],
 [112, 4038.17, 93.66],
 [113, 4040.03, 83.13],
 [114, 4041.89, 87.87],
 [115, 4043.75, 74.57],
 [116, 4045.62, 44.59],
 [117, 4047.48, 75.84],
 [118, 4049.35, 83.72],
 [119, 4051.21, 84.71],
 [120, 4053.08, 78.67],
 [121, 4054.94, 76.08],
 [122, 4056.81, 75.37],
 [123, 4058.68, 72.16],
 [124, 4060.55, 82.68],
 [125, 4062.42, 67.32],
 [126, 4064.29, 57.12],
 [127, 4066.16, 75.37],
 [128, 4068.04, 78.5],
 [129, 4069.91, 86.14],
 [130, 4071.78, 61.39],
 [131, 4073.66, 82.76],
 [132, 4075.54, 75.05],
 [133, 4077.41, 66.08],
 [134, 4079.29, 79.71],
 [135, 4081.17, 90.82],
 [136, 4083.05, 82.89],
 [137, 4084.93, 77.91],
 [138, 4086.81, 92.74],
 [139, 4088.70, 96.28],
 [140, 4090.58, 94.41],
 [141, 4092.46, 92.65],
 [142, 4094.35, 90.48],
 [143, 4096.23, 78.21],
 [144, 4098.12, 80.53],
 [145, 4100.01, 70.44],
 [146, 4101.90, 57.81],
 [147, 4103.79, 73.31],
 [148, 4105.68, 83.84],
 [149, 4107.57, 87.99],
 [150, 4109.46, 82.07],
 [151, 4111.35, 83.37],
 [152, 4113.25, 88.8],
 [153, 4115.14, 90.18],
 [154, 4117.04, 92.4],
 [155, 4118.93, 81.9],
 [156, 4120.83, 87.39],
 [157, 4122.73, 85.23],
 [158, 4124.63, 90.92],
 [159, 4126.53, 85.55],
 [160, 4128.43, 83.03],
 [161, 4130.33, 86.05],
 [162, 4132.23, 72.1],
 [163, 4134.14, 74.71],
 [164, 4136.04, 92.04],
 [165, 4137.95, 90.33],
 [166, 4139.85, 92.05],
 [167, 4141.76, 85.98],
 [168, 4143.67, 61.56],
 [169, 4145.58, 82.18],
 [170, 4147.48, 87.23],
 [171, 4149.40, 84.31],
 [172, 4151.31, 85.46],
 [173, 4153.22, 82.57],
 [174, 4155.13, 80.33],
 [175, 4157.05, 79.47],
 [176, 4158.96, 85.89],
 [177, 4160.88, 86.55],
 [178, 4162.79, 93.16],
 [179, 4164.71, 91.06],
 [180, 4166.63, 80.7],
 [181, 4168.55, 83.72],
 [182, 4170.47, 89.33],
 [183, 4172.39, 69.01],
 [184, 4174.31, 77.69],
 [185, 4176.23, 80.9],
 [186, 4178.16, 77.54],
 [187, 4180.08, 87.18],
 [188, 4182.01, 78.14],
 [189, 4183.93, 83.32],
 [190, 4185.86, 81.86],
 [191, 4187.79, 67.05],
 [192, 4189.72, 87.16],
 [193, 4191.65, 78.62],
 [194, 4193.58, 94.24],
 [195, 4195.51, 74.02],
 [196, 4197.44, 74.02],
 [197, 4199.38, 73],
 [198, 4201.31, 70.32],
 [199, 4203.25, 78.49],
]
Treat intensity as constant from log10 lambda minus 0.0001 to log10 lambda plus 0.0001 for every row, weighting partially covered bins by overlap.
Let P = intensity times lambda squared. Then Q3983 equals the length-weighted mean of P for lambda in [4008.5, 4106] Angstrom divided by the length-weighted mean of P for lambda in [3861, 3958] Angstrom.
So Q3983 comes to 1.8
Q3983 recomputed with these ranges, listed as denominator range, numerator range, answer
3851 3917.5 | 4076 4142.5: 1.95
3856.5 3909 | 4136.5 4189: 2.06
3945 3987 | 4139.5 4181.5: 1.78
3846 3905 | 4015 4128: 1.95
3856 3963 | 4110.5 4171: 2.06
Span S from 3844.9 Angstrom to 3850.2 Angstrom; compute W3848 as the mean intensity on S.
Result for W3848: 49.2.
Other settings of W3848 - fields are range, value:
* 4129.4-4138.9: 83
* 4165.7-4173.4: 80.7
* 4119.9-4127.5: 87.2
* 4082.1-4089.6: 87.4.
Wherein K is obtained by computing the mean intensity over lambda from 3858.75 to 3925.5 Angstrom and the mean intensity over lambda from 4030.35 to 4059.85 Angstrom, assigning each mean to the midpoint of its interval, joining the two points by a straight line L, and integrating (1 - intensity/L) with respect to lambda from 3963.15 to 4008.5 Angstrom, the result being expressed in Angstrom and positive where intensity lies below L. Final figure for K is 3.4 Angstrom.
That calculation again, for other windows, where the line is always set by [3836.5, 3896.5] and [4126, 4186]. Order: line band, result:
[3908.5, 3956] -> 5.0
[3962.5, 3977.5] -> 6.2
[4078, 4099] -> -3.8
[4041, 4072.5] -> -2.4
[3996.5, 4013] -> -4.3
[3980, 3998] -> -4.3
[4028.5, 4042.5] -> -2.8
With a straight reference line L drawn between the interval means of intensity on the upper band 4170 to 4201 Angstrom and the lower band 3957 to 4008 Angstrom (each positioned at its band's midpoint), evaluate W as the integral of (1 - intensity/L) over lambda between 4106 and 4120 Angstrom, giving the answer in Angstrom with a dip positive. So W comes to -2.8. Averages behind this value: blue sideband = 59.7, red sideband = 79.2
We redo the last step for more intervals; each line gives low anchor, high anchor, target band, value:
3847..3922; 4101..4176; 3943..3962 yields 0.78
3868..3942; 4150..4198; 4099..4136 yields -3.90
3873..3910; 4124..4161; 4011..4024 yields -3.18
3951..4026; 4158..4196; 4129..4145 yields -0.63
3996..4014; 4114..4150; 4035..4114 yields 2.27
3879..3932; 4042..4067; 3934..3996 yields 8.46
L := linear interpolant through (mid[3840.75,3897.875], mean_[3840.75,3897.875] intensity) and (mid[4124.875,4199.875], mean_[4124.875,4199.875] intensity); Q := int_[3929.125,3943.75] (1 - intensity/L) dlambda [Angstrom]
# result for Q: 7.1 Angstrom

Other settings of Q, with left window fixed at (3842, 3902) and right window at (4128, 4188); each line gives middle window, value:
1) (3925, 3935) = 5.1 Angstrom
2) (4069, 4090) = -2.6 Angstrom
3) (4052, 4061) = -1.0 Angstrom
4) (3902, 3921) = -2.3 Angstrom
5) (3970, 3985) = 0.9 Angstrom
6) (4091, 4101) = -1.2 Angstrom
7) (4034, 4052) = -2.9 Angstrom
